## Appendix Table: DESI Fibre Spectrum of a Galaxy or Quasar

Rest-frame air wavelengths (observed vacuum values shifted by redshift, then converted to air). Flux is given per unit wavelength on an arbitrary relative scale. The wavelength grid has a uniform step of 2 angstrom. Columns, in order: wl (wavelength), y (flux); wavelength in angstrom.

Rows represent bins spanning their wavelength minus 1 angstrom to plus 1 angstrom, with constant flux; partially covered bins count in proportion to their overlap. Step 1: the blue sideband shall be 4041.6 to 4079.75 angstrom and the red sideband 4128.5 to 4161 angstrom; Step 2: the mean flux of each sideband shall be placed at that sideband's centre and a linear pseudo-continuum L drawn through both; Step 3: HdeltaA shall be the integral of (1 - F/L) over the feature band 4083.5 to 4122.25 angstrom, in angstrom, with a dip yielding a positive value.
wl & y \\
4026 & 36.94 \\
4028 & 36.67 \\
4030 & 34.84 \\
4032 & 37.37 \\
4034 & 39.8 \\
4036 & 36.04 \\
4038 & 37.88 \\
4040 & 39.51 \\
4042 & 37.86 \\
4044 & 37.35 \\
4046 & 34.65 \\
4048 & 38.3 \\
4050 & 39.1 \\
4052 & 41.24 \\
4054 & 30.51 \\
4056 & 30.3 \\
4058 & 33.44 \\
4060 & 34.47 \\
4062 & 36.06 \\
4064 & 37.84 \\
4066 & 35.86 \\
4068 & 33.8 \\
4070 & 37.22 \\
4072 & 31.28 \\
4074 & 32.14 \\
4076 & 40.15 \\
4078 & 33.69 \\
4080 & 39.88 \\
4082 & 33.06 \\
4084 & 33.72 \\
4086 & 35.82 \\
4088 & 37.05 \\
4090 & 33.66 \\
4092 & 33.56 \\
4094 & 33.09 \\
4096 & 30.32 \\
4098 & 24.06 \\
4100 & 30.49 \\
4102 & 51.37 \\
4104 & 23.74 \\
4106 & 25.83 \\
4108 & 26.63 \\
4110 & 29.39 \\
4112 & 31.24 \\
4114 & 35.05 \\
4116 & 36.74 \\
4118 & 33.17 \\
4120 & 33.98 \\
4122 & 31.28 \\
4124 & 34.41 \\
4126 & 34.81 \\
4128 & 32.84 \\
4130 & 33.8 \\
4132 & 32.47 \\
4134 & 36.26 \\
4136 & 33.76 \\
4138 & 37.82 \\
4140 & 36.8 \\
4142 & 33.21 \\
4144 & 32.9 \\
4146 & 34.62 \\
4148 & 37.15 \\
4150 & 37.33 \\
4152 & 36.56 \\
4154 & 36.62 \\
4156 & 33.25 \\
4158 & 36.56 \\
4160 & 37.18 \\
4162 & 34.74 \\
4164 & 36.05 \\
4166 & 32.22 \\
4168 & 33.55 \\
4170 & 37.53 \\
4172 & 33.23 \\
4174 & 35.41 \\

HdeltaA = 3.2 angstrom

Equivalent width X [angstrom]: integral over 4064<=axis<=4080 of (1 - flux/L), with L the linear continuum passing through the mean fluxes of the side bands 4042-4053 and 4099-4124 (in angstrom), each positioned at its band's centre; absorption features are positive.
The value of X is 0.3 angstrom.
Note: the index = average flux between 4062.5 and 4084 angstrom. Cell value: 35.4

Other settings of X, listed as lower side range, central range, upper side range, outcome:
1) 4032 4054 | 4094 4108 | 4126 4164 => 2.1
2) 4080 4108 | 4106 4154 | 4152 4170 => 0.3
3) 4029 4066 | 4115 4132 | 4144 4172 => 0.9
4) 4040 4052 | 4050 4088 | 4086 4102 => 0.5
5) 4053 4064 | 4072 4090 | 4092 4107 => -1.7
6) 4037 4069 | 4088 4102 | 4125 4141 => 1.1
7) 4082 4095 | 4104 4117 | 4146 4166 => 1.7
